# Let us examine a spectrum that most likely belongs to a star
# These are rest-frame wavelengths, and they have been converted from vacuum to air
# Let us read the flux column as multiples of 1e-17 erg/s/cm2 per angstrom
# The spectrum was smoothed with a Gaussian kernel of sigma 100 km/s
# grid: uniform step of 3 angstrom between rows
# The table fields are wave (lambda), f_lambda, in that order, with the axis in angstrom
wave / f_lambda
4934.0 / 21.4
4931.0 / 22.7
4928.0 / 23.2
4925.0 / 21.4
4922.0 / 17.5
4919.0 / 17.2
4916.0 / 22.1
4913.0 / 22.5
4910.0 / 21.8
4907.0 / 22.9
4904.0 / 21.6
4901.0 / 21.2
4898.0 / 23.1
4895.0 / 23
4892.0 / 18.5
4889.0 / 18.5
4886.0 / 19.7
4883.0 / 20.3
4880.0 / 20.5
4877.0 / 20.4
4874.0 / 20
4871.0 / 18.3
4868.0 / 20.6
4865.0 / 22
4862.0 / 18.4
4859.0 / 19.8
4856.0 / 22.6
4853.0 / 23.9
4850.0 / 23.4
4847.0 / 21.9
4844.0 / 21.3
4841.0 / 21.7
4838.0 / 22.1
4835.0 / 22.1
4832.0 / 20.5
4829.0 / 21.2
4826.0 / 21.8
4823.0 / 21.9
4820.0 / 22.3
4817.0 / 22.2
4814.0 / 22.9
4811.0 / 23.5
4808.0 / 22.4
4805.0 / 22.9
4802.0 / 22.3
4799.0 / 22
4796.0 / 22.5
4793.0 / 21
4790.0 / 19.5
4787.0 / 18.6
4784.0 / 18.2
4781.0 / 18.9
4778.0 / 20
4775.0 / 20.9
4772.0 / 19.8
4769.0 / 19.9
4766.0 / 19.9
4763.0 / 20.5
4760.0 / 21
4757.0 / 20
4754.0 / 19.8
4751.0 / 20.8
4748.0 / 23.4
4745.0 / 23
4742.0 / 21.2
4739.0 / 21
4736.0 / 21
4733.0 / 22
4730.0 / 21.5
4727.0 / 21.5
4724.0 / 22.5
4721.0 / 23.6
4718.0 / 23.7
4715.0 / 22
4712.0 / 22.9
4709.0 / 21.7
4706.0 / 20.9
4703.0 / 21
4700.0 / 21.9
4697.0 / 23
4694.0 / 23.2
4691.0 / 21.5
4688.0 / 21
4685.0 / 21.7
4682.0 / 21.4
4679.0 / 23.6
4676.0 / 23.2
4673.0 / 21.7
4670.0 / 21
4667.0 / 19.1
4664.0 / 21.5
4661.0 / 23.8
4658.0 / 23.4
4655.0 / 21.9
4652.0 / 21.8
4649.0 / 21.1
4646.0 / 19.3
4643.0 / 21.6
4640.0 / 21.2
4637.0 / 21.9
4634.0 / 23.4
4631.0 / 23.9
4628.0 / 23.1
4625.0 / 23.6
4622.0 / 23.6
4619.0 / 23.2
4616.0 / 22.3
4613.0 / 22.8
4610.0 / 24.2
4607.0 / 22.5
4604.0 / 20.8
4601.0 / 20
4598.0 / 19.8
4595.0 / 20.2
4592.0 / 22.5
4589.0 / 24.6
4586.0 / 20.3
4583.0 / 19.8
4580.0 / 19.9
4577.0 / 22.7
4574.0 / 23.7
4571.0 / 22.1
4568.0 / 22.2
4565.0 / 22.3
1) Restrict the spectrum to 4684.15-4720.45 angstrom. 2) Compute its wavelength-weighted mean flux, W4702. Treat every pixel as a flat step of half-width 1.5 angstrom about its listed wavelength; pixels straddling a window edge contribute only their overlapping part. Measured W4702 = 22.1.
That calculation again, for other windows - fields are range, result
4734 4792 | 20.4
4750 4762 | 20.4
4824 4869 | 21.6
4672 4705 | 22.1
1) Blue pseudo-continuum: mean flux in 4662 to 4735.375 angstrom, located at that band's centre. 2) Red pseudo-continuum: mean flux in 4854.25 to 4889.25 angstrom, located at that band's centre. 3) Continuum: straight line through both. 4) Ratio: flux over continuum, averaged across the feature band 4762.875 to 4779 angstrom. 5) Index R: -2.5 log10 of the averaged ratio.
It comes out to 0.06 mag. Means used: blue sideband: 22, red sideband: 20.2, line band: 20.1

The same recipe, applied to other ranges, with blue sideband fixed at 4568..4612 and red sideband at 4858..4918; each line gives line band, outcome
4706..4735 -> -0.05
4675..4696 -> -0.04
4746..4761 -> 0.01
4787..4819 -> -0.05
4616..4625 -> -0.08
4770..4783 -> 0.07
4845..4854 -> -0.10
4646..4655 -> 0.02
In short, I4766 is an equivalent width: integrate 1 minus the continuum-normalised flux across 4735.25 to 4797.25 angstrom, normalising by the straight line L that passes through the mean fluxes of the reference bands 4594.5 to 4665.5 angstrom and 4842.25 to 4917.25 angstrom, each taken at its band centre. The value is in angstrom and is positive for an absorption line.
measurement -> 3.13 angstrom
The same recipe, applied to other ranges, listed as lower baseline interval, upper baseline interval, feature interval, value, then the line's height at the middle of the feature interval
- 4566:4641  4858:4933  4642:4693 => 0.4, 21.9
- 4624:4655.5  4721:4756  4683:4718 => -0.2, 21.8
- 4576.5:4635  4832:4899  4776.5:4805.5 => 1.1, 21.3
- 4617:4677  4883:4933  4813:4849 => -0.8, 21.4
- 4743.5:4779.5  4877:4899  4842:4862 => -1.3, 20.5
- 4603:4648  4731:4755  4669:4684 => -0.1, 22.1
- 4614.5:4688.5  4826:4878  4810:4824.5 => -0.8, 21.4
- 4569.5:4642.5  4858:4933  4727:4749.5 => -0.4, 21.5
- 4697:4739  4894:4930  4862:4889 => 1.9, 21.6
